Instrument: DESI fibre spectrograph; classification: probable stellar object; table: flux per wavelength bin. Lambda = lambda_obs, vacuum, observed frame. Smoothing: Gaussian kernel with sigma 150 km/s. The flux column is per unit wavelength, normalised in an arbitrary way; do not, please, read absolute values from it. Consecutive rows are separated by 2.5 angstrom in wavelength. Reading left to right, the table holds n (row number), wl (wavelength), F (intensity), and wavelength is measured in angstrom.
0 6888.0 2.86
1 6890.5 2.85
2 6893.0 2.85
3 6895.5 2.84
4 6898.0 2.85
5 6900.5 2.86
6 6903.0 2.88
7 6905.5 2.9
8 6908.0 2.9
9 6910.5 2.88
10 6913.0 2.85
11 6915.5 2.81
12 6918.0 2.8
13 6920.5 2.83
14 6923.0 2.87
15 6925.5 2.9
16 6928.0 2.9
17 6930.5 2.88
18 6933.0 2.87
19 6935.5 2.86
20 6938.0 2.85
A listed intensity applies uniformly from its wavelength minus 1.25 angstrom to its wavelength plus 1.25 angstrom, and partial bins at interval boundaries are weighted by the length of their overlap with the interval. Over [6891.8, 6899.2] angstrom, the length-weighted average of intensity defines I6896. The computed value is 2.85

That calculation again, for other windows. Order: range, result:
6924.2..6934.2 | 2.89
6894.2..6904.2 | 2.86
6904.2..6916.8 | 2.87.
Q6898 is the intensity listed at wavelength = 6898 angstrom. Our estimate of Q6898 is 2.85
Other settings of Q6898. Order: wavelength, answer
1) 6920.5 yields 2.83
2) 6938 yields 2.85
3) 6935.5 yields 2.86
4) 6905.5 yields 2.9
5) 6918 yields 2.8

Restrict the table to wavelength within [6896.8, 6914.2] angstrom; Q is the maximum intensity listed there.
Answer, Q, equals 2.9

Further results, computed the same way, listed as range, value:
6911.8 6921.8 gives 2.85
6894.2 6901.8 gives 2.86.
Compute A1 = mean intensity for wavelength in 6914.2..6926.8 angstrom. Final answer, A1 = 2.84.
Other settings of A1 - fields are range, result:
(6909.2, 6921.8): 2.83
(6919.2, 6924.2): 2.85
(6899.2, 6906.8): 2.88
